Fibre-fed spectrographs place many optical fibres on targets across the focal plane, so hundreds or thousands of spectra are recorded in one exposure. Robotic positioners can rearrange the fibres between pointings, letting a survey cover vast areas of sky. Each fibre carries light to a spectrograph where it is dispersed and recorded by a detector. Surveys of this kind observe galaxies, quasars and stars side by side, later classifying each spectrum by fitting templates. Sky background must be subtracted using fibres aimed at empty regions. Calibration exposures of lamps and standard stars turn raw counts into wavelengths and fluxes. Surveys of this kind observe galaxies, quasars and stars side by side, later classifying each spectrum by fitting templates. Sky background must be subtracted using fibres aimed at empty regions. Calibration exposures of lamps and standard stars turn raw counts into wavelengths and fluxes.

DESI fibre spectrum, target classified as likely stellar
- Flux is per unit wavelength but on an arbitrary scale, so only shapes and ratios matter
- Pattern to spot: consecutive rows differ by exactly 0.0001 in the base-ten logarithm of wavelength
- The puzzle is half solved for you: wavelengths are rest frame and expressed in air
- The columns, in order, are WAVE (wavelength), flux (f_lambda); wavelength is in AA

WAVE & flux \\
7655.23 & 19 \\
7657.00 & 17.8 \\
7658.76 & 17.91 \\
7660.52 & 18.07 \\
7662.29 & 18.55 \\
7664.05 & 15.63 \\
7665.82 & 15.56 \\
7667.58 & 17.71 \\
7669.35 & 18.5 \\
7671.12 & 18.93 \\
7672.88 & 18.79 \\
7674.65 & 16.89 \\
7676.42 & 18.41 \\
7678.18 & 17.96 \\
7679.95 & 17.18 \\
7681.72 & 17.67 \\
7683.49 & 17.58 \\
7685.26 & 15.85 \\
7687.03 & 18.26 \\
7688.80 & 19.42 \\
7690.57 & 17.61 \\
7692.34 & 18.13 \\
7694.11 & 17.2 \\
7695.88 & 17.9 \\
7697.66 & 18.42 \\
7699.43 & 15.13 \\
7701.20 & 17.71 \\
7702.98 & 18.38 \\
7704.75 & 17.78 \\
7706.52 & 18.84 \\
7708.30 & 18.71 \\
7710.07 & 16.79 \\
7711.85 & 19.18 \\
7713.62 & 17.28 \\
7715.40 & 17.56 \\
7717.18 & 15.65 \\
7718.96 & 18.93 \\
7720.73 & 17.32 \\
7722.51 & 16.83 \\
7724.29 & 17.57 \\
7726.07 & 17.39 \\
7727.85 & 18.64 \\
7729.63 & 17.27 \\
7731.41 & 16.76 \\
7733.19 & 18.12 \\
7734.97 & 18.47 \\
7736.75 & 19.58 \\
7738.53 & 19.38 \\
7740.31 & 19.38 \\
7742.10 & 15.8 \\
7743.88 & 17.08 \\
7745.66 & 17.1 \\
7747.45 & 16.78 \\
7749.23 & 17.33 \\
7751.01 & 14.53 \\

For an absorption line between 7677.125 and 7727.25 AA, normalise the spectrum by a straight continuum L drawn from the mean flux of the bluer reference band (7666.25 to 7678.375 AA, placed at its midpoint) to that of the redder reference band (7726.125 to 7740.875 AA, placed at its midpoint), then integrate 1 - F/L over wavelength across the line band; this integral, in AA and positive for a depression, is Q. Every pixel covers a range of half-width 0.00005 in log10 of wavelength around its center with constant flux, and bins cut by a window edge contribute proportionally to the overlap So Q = 1.6 AA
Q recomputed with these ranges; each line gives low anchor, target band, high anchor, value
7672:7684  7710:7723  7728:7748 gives 0.2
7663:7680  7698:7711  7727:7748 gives 0.1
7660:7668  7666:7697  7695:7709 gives -0.8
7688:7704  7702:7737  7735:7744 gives 0.5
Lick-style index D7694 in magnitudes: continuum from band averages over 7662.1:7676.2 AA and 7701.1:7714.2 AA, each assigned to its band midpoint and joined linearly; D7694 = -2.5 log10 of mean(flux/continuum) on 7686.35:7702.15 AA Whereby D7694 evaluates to 0.01 mag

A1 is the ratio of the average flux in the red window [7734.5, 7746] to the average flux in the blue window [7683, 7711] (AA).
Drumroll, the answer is 1.0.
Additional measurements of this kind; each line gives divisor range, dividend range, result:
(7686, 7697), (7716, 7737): 0.98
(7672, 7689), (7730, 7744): 1.02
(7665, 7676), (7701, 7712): 1.02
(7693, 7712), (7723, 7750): 1.00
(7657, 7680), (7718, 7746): 1.01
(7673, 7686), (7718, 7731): 1.01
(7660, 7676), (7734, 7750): 1.01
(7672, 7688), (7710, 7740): 1.01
